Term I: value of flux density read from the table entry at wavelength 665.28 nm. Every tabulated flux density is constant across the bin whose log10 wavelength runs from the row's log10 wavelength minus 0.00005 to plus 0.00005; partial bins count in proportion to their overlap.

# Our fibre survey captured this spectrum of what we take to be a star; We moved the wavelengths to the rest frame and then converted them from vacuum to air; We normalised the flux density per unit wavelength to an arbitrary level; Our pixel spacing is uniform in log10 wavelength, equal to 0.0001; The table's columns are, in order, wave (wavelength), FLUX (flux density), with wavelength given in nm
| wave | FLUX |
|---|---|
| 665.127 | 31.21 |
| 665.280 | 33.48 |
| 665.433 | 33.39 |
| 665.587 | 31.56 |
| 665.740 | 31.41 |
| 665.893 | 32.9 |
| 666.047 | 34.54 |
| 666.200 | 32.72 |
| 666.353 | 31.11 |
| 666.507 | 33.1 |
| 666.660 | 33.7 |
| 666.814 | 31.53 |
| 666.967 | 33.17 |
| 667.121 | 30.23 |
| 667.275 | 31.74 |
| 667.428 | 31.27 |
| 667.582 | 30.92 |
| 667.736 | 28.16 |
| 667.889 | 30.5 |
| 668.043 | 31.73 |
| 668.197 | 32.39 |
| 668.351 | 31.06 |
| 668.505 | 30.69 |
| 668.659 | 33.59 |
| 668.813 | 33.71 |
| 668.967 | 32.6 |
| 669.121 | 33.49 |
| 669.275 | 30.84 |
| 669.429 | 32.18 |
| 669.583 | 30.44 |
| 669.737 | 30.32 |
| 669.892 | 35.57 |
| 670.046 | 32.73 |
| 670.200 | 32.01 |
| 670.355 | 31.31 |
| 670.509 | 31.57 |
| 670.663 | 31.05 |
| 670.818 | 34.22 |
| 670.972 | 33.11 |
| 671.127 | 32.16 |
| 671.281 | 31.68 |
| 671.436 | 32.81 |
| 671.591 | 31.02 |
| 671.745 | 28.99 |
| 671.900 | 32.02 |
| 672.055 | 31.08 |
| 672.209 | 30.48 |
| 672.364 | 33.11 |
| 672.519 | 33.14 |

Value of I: 33.48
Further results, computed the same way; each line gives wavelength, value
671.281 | 31.68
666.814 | 31.53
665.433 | 33.39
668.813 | 33.71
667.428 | 31.27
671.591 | 31.02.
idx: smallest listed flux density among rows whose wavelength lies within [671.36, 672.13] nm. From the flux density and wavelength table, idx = 28.99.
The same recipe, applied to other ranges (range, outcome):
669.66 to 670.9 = 30.32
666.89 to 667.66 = 30.23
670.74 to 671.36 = 31.68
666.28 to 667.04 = 31.11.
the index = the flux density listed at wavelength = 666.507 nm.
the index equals 33.1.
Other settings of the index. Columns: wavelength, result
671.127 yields 32.16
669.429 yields 32.18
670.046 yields 32.73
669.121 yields 33.49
